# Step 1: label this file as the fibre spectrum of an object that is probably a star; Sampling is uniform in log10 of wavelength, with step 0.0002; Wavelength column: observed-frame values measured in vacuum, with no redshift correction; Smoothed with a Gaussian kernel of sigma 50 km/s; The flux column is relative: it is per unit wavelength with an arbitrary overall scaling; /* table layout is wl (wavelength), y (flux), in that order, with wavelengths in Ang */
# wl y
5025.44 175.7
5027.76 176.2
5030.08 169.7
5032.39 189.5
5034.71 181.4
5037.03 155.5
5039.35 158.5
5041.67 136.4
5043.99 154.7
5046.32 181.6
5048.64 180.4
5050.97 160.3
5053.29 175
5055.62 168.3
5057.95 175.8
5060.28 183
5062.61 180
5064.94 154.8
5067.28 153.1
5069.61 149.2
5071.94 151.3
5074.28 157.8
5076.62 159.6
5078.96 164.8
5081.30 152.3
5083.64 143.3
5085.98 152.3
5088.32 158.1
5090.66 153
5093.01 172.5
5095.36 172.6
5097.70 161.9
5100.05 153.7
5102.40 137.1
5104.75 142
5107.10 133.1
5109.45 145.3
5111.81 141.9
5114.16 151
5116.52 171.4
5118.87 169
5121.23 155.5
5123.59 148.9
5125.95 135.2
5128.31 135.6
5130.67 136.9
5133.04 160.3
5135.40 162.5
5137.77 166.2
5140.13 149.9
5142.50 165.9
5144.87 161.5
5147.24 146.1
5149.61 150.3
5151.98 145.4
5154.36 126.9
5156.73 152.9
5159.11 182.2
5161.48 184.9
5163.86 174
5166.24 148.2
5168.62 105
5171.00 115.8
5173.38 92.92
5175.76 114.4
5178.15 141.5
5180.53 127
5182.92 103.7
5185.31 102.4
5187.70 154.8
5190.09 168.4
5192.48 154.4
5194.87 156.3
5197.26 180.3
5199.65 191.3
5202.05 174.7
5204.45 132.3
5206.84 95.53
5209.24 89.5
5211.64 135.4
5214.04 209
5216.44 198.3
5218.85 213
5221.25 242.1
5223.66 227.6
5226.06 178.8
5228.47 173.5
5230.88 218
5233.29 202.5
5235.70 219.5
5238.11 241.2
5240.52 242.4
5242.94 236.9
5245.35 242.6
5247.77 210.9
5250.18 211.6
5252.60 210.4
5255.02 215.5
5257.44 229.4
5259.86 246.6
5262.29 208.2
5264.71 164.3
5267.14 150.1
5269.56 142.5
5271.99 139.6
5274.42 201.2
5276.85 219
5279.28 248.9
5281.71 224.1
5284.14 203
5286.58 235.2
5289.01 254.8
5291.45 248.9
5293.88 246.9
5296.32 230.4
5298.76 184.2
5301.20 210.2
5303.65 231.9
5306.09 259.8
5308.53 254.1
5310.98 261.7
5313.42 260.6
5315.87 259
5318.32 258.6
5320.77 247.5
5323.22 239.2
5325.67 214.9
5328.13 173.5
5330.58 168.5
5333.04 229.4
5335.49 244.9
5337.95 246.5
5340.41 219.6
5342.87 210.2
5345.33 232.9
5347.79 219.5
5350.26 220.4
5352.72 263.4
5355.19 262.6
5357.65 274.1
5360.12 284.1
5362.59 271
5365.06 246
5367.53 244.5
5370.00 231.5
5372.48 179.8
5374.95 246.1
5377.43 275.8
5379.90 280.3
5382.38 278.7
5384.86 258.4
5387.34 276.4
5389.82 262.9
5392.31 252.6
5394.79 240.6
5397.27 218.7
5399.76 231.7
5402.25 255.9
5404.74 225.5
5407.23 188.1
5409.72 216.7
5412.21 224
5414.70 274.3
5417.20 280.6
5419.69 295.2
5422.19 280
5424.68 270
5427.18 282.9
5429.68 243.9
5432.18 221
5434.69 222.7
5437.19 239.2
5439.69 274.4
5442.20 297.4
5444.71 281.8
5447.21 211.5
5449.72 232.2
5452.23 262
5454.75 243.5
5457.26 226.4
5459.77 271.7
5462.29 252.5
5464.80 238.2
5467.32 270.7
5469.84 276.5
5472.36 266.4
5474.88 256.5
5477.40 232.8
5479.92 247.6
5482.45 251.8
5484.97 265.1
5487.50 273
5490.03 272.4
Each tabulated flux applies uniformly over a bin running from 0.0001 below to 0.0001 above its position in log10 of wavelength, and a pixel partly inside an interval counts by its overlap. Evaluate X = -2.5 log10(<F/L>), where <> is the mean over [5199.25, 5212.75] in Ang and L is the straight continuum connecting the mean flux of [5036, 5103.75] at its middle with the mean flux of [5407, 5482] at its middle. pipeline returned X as 0.409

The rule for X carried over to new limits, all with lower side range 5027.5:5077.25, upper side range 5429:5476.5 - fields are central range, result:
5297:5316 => -0.09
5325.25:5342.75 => 0.06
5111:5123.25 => 0.14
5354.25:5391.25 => -0.10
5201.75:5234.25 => 0.14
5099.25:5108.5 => 0.25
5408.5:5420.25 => -0.05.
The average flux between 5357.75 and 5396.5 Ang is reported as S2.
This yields 255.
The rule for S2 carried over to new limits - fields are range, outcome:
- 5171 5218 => 143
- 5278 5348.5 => 232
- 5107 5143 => 152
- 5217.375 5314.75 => 219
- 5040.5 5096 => 162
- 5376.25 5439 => 252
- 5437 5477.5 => 256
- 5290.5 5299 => 232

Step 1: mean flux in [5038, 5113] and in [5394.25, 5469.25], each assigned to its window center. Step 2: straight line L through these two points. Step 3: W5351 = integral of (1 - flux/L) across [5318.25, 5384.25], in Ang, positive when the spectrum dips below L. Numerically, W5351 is -3.0 Ang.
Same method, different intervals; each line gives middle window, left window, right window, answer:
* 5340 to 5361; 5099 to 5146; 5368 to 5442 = -1.11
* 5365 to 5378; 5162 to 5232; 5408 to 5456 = -0.29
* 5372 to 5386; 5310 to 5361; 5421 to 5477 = -0.74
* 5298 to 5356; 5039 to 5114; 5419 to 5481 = -2.34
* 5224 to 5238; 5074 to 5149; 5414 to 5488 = -0.98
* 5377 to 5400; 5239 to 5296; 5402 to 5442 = -1.44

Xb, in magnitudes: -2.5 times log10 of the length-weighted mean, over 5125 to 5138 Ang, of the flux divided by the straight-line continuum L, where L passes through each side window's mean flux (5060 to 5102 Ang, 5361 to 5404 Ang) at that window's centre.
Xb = 0.17 mag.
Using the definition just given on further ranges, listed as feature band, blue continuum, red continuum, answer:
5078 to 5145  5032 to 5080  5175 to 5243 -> 0.097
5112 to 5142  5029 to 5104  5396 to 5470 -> 0.153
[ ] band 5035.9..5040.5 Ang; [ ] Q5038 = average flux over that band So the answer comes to 157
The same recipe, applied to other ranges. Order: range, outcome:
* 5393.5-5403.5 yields 237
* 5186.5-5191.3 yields 161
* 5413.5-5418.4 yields 277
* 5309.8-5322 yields 258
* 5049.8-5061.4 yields 172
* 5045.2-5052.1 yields 174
